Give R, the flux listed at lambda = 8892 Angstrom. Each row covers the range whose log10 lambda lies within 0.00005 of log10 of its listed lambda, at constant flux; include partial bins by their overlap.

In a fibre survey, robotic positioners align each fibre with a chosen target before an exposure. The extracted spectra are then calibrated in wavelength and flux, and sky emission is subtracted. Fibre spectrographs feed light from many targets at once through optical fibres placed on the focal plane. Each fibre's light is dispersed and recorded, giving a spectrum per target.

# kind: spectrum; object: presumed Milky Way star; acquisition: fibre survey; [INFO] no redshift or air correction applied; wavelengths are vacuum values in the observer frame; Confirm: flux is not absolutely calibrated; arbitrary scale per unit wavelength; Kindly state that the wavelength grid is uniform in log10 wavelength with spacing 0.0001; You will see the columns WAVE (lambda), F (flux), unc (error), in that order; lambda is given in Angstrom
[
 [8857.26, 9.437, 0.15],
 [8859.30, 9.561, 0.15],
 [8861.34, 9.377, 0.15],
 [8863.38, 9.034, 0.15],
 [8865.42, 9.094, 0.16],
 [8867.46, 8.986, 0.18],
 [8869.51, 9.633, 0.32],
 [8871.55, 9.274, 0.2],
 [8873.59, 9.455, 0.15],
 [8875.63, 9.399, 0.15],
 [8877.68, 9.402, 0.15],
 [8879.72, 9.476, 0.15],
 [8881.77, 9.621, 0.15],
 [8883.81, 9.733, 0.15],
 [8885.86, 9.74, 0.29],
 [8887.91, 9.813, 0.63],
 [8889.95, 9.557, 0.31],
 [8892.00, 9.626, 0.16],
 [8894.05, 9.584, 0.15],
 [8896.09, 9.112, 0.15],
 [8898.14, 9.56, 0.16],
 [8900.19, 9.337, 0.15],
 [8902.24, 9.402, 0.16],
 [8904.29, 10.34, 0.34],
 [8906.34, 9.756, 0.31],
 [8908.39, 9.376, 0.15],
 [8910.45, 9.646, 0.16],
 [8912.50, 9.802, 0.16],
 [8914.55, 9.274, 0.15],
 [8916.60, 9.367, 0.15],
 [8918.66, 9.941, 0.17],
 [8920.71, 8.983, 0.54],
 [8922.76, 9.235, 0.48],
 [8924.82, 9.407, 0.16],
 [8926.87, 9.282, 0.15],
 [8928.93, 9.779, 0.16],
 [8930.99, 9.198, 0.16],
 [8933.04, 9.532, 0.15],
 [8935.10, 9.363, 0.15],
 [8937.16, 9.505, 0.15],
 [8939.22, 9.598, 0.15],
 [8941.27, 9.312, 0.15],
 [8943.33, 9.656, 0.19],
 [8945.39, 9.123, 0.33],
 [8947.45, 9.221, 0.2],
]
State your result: 9.626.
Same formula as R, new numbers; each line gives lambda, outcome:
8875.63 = 9.399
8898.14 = 9.56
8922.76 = 9.235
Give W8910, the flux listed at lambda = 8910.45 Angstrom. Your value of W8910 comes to 9.646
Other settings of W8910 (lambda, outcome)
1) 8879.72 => 9.476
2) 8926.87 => 9.282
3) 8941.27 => 9.312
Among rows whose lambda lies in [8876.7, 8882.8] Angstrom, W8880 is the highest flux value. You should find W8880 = 9.621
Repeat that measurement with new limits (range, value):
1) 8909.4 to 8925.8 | 9.941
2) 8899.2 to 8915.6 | 10.34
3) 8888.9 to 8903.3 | 9.626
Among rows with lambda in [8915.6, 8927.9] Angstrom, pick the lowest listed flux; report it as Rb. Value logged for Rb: 8.983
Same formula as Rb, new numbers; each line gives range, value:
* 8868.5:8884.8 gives 9.274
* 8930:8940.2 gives 9.198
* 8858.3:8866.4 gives 9.034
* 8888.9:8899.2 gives 9.112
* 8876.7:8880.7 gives 9.402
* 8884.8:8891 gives 9.557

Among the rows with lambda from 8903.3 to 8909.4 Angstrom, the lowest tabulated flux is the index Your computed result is 9.376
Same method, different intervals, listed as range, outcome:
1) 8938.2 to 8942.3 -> 9.312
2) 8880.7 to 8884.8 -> 9.621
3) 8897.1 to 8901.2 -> 9.337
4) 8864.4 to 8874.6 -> 8.986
